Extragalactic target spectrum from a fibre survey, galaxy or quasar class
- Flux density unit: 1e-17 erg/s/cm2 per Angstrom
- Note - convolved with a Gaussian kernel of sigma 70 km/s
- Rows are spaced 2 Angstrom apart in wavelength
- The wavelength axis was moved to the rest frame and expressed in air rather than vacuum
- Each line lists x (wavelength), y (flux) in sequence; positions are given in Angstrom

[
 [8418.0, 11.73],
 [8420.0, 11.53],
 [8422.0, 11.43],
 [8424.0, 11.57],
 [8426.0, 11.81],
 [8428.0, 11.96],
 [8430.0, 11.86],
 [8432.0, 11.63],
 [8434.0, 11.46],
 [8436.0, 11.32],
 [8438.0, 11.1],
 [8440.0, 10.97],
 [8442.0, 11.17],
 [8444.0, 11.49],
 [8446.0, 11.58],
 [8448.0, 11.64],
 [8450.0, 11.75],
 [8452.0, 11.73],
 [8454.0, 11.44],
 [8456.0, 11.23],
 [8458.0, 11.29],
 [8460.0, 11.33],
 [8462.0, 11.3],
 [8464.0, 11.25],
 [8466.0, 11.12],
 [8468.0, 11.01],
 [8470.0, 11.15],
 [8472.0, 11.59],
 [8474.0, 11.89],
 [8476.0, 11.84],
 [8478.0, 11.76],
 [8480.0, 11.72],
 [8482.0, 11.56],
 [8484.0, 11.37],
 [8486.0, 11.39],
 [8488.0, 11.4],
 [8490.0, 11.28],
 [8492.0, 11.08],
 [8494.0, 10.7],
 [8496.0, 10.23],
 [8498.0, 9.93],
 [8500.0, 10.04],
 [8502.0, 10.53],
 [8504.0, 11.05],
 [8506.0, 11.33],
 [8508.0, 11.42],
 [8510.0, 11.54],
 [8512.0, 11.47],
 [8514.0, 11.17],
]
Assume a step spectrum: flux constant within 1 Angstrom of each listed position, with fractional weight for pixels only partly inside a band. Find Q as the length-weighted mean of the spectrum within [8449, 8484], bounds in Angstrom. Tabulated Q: 11.5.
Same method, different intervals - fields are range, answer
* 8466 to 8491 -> 11.5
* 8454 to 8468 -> 11.2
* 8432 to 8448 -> 11.3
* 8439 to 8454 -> 11.5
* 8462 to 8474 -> 11.3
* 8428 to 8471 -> 11.4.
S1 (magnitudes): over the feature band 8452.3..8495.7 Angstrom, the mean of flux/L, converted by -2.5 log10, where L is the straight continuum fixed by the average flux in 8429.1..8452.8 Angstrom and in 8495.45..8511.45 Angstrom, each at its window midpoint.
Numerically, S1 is -0.02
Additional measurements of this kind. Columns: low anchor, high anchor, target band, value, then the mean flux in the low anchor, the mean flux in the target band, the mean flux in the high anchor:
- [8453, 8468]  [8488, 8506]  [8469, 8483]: -0.06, 11.3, 11.6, 10.7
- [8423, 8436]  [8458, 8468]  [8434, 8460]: 0.01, 11.7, 11.4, 11.2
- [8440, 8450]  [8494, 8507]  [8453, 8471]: -0.01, 11.4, 11.2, 10.5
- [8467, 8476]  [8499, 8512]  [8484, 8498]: 0.02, 11.5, 11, 11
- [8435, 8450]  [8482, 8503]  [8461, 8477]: -0.03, 11.4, 11.4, 10.8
